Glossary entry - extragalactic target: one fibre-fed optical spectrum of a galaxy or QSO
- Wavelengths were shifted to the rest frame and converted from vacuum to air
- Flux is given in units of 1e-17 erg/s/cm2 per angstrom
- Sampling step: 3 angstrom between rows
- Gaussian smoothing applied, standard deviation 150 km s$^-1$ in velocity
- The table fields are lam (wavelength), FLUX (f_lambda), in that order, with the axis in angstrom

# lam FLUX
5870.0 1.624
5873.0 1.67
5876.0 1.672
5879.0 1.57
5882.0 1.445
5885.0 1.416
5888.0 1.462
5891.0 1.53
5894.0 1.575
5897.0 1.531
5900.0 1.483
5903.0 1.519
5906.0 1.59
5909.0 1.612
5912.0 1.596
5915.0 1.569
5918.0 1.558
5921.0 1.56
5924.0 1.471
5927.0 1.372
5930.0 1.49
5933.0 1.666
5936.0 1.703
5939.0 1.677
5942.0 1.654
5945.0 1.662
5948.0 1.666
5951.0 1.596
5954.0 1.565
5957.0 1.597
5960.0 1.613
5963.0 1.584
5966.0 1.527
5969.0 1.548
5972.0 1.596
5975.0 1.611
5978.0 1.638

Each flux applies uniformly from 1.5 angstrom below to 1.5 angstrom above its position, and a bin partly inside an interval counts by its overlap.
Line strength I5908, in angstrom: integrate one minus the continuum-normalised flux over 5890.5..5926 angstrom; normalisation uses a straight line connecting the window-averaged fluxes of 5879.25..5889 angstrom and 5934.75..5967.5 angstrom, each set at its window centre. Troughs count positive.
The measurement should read -0.8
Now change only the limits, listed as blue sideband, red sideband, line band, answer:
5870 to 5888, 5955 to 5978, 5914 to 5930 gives 0.7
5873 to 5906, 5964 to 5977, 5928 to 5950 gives -1.1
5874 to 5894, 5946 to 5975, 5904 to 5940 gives -0.3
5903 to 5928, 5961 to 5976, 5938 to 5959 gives -0.9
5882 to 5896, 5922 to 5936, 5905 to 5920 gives -0.7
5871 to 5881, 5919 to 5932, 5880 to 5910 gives 1.1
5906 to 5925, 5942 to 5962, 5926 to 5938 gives 0.1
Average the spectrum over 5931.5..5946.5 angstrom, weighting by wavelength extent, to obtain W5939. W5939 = 1.67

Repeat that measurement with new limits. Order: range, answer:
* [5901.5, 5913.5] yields 1.58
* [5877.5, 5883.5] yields 1.51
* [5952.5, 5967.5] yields 1.58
